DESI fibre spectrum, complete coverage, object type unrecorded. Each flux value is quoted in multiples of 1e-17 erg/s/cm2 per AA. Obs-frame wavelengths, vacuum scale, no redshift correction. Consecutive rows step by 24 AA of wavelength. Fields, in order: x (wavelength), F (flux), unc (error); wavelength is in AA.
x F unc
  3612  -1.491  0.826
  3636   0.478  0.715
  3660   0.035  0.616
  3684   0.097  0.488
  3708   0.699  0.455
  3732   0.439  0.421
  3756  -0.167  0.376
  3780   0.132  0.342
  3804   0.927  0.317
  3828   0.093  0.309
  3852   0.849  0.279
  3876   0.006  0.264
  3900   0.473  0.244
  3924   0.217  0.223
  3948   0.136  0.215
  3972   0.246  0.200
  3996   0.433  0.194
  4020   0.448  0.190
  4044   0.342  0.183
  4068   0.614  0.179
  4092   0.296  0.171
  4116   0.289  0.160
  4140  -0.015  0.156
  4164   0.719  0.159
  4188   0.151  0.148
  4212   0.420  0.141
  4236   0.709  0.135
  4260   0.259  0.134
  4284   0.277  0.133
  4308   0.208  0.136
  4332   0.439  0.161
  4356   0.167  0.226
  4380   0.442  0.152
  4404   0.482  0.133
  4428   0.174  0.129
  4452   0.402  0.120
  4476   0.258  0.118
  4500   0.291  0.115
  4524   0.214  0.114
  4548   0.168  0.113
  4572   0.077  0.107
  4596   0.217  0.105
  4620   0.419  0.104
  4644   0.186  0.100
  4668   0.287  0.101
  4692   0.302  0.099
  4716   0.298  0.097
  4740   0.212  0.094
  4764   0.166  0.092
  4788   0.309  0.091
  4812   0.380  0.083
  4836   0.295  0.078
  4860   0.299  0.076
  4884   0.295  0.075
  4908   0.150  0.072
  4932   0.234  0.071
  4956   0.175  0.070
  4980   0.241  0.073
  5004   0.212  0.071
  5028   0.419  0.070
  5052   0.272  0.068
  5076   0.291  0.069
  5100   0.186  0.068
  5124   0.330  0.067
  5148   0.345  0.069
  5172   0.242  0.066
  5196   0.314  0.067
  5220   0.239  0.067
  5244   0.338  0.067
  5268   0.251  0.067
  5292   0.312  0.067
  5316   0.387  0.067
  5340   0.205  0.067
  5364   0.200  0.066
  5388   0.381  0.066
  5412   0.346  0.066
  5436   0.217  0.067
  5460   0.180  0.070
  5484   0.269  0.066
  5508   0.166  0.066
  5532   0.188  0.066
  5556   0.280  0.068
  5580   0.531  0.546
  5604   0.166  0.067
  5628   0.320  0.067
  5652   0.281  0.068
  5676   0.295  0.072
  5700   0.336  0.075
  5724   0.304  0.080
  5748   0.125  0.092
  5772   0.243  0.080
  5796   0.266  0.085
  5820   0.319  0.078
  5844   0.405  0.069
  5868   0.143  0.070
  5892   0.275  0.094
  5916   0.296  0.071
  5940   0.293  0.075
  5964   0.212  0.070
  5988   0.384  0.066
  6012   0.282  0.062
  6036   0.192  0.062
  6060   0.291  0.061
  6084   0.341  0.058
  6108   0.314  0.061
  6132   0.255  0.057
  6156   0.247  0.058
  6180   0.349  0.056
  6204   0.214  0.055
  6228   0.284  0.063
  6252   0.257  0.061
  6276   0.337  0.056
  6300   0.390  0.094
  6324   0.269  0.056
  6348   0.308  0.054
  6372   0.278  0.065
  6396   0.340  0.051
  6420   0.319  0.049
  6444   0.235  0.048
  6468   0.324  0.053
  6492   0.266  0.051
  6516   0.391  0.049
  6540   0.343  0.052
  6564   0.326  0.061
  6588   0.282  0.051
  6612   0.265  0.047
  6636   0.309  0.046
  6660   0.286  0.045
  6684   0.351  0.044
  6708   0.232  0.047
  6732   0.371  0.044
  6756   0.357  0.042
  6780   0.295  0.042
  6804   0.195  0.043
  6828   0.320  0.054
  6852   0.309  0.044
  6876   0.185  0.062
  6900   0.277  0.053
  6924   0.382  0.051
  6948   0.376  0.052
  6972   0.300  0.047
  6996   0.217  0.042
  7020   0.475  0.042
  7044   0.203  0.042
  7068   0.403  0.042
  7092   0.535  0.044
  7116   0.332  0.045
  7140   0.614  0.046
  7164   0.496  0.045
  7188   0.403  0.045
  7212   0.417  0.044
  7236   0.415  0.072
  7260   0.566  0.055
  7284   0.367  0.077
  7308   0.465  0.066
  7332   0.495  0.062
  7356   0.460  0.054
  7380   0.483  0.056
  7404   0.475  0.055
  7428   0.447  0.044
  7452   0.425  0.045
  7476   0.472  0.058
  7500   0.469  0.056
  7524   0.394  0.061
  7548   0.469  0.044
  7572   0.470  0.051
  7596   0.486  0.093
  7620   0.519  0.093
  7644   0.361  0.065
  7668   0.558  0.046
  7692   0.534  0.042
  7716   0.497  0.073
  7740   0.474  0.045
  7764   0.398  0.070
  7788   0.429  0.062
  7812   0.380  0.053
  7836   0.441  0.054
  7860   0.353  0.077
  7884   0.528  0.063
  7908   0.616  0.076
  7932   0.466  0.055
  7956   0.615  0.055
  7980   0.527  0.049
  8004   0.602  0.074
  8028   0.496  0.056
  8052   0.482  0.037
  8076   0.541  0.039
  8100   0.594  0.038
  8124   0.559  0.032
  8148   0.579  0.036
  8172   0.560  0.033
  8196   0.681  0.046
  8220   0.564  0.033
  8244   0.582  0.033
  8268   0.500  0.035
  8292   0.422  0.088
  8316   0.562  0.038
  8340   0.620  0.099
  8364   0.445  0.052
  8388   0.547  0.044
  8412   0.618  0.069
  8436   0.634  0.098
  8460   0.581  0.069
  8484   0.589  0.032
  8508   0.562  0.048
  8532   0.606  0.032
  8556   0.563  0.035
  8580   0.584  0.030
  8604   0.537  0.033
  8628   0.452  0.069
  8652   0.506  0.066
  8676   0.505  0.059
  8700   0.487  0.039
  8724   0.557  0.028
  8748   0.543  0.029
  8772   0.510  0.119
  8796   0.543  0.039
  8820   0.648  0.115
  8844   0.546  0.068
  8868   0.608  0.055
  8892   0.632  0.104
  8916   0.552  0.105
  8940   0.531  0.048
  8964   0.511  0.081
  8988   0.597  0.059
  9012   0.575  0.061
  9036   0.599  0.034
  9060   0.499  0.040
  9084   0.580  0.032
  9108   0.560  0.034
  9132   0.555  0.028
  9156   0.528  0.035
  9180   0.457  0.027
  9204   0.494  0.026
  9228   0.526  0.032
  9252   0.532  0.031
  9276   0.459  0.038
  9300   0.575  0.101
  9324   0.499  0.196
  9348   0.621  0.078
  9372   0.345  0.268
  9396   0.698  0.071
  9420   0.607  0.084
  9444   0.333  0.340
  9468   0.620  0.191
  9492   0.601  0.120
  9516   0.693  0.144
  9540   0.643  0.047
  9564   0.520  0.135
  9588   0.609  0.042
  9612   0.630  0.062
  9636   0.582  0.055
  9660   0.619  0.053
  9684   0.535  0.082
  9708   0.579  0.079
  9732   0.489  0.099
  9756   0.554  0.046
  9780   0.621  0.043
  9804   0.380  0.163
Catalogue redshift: 0.775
